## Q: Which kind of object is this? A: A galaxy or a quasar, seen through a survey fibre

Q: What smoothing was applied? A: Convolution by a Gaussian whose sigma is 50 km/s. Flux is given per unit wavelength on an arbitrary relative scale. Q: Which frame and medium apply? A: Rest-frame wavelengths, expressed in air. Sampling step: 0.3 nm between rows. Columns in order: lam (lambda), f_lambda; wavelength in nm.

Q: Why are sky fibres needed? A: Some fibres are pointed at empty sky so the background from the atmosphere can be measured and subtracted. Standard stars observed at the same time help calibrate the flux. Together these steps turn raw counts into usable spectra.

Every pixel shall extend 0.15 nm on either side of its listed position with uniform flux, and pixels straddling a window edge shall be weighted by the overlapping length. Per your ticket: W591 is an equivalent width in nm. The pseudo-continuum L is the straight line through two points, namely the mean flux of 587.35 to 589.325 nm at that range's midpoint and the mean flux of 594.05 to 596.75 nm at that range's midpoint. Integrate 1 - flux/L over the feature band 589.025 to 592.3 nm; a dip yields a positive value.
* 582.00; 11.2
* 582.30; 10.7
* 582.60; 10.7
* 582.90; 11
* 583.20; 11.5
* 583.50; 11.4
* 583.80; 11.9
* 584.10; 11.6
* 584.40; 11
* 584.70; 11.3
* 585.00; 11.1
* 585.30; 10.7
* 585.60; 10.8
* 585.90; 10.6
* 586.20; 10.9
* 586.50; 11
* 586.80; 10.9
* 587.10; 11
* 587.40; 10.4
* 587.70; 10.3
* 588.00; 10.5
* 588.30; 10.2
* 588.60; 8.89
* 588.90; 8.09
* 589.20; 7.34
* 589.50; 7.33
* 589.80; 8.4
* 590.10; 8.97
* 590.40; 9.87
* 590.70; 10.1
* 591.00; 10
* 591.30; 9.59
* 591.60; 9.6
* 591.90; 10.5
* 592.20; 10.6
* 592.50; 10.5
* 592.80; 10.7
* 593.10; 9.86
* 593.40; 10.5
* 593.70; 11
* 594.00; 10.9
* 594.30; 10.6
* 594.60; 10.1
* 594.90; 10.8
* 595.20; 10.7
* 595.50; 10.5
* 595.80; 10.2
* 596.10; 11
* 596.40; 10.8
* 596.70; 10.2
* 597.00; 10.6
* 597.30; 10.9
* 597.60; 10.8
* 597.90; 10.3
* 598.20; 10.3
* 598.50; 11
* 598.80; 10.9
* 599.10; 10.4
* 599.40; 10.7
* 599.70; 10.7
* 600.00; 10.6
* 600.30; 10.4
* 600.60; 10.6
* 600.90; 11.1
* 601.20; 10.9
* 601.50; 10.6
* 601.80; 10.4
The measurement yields 0.17 nm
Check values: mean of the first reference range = 9.36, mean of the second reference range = 10.6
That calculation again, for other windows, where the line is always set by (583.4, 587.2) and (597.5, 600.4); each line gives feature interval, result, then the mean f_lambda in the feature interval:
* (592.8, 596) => 0.071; 10.5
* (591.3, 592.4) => 0.071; 10.2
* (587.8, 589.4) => 0.289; 8.99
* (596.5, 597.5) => 0.008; 10.6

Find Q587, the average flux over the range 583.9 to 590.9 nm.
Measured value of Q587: 10.1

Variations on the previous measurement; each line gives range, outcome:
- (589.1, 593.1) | 9.54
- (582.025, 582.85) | 10.8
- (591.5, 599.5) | 10.6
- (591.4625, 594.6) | 10.5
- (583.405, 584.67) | 11.5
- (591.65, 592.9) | 10.5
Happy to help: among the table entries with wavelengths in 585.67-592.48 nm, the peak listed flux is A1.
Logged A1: 11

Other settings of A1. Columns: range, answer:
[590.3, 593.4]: 10.7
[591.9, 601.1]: 11.1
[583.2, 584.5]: 11.9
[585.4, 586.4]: 10.9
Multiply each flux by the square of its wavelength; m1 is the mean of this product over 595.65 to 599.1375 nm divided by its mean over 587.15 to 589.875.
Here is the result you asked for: 1.20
